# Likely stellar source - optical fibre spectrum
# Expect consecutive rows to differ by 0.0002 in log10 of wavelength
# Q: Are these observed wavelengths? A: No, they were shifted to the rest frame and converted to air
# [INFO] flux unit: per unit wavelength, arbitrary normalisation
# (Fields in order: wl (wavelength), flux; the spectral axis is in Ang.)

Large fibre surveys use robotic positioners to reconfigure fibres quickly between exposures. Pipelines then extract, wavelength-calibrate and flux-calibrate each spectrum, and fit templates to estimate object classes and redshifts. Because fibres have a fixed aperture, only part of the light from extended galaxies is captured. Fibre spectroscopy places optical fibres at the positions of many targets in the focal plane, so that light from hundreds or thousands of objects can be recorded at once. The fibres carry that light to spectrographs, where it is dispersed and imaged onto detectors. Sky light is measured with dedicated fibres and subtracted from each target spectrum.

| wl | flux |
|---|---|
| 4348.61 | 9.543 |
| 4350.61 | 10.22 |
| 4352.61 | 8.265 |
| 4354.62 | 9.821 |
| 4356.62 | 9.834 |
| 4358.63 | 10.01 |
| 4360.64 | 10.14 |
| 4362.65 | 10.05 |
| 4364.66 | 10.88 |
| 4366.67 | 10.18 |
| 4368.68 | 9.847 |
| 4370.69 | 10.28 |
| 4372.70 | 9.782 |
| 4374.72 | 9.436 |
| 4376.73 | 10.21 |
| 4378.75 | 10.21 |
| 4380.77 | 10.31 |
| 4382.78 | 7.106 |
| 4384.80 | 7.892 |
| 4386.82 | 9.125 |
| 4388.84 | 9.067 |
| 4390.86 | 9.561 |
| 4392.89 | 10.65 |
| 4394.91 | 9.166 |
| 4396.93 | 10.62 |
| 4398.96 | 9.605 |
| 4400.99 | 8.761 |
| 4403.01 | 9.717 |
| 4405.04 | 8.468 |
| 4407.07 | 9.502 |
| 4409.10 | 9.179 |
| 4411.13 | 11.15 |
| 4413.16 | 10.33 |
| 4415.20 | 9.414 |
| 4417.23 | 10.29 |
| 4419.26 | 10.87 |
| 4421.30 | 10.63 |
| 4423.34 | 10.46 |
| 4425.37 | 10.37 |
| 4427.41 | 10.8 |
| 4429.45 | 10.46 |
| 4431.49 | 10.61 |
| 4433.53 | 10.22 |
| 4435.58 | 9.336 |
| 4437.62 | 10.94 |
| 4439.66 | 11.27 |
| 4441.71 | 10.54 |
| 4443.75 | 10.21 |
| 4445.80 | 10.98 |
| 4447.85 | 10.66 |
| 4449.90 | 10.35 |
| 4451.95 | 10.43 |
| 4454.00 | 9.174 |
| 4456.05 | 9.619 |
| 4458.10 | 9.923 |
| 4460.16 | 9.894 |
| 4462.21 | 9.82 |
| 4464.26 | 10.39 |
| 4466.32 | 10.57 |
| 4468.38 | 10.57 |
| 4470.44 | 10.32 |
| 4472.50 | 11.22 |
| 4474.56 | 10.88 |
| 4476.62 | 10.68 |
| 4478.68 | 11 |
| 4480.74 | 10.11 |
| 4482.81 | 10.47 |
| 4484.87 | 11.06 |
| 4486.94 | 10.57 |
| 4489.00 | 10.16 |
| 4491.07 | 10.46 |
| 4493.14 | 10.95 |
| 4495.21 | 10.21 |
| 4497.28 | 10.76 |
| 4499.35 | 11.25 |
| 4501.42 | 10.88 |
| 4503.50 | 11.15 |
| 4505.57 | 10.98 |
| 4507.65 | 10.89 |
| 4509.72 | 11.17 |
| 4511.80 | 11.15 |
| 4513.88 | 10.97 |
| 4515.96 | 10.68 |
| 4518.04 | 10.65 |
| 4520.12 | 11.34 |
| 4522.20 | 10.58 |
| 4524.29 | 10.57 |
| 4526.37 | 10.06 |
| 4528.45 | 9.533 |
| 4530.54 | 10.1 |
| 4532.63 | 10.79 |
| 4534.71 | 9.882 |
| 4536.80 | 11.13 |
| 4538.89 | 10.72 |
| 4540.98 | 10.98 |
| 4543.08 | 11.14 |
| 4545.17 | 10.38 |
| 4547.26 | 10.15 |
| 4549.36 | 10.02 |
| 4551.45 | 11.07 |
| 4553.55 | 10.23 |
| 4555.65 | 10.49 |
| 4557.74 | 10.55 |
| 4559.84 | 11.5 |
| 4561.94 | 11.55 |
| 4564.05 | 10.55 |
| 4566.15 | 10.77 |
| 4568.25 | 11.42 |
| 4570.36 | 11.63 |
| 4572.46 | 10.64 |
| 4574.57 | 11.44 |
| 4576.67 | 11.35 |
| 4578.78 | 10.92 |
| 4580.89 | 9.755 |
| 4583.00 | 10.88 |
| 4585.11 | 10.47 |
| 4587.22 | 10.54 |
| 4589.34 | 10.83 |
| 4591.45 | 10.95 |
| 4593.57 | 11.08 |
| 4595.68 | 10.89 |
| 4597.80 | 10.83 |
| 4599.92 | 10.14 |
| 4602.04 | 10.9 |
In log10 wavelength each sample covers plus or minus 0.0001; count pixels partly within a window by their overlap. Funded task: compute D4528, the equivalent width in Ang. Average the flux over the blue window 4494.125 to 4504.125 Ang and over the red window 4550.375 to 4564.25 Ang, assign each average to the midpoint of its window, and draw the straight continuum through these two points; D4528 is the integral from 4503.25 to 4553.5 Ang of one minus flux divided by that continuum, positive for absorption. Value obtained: 0.9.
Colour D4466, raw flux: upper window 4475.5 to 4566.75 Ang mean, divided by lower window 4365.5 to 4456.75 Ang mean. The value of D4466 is 1.1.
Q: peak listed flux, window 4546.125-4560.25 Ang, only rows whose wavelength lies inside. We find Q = 11.5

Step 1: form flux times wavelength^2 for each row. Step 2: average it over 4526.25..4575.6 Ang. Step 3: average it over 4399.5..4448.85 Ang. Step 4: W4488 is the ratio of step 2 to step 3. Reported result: 1.11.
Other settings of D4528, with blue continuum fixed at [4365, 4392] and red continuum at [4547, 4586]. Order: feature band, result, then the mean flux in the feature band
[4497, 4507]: -0.6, 11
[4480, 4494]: -0.4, 10.5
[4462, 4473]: -0.4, 10.5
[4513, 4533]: 0.0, 10.5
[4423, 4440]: -1.0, 10.5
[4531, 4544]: -0.1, 10.7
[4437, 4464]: -0.8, 10.3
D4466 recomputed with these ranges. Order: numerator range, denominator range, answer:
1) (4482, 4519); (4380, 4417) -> 1.14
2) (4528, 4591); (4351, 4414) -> 1.11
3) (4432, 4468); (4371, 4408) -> 1.09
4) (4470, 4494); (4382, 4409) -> 1.16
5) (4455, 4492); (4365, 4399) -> 1.08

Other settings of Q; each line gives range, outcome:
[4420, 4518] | 11.27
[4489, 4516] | 11.25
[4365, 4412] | 11.15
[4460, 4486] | 11.22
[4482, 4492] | 11.06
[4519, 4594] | 11.63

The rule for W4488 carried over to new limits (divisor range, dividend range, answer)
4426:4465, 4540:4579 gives 1.11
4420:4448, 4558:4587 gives 1.11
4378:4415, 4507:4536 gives 1.18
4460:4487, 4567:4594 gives 1.08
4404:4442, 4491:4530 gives 1.09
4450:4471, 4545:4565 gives 1.10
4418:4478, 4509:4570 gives 1.07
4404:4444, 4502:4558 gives 1.09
